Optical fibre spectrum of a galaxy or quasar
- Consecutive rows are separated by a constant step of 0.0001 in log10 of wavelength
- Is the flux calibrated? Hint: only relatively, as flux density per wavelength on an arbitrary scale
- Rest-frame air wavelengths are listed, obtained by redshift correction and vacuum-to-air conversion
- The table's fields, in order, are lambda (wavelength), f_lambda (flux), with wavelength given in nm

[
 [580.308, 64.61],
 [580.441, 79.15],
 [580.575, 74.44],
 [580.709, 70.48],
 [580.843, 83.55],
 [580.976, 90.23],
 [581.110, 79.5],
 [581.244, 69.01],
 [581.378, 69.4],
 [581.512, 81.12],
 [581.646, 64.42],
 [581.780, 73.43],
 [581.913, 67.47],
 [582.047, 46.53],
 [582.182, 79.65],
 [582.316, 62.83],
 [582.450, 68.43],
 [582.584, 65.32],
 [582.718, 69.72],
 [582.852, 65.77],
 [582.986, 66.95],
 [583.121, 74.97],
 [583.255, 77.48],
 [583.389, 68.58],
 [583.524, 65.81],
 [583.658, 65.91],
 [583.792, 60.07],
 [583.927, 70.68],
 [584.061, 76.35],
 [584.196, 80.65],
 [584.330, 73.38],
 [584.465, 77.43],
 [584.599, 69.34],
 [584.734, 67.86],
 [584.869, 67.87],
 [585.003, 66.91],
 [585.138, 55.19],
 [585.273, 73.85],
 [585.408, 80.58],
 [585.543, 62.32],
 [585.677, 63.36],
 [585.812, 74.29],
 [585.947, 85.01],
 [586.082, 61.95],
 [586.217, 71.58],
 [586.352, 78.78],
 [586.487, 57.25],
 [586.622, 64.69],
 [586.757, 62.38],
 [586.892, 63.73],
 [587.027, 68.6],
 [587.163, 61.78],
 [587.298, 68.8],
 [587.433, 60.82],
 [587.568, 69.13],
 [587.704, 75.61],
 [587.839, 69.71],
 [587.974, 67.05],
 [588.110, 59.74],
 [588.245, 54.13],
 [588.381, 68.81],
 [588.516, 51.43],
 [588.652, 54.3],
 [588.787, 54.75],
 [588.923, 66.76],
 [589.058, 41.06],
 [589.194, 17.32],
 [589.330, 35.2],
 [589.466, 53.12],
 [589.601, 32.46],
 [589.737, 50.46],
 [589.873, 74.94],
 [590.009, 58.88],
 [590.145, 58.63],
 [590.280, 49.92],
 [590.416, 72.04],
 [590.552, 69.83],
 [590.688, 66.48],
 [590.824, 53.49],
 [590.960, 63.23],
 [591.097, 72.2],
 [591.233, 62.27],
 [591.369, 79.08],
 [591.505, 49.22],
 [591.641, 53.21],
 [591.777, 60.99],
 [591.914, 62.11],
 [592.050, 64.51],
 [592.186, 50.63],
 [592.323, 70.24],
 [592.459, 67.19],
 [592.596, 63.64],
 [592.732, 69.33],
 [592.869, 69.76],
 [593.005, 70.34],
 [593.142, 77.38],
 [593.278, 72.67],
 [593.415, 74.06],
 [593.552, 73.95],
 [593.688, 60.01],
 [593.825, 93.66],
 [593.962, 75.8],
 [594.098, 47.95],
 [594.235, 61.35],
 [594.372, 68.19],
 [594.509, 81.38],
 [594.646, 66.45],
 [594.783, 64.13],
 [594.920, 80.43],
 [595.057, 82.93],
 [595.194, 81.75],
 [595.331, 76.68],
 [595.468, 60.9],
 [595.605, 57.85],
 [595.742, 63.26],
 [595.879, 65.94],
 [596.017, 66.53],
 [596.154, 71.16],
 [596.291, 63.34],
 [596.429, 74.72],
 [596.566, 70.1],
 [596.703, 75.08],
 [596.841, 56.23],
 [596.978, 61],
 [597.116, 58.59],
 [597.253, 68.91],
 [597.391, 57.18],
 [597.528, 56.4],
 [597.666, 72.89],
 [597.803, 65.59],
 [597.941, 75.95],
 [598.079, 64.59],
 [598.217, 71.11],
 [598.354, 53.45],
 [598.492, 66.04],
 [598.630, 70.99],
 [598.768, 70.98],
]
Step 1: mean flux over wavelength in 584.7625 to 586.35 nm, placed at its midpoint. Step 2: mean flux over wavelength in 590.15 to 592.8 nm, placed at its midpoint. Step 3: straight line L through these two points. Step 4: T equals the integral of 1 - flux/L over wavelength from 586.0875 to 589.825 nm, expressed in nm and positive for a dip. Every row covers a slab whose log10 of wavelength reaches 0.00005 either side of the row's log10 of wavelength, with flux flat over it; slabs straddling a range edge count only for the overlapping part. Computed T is 0.48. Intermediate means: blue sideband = 69.7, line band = 58.6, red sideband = 63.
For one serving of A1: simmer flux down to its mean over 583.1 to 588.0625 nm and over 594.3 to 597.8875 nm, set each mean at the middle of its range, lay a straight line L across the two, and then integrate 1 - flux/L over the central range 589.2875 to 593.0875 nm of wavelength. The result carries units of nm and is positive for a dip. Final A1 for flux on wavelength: 0.412 nm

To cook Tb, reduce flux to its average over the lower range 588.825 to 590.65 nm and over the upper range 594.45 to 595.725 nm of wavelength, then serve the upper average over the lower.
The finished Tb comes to 1.37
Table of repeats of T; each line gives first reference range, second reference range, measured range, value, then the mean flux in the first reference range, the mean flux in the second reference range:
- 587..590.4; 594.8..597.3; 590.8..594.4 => -0.18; 57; 68.5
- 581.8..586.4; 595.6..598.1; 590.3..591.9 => 0.10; 69.5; 65.7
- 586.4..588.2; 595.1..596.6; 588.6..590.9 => 0.44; 65.3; 68.6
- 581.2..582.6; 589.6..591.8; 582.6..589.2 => -0.13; 68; 61.3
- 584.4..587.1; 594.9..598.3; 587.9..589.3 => 0.31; 68.6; 67.7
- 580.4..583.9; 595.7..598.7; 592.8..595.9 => -0.19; 70.7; 65.9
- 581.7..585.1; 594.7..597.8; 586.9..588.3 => 0.06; 69.1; 67.5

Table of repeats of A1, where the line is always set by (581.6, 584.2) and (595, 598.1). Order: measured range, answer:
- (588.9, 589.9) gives 0.346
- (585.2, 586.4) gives -0.073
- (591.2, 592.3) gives 0.114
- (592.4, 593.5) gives -0.050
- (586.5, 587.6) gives 0.057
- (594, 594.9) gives 0.017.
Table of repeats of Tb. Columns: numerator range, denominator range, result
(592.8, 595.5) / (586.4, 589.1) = 1.16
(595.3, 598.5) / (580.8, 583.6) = 0.92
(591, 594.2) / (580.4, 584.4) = 0.94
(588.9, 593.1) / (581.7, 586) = 0.85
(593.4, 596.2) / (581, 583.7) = 1.01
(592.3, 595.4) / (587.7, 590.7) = 1.28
